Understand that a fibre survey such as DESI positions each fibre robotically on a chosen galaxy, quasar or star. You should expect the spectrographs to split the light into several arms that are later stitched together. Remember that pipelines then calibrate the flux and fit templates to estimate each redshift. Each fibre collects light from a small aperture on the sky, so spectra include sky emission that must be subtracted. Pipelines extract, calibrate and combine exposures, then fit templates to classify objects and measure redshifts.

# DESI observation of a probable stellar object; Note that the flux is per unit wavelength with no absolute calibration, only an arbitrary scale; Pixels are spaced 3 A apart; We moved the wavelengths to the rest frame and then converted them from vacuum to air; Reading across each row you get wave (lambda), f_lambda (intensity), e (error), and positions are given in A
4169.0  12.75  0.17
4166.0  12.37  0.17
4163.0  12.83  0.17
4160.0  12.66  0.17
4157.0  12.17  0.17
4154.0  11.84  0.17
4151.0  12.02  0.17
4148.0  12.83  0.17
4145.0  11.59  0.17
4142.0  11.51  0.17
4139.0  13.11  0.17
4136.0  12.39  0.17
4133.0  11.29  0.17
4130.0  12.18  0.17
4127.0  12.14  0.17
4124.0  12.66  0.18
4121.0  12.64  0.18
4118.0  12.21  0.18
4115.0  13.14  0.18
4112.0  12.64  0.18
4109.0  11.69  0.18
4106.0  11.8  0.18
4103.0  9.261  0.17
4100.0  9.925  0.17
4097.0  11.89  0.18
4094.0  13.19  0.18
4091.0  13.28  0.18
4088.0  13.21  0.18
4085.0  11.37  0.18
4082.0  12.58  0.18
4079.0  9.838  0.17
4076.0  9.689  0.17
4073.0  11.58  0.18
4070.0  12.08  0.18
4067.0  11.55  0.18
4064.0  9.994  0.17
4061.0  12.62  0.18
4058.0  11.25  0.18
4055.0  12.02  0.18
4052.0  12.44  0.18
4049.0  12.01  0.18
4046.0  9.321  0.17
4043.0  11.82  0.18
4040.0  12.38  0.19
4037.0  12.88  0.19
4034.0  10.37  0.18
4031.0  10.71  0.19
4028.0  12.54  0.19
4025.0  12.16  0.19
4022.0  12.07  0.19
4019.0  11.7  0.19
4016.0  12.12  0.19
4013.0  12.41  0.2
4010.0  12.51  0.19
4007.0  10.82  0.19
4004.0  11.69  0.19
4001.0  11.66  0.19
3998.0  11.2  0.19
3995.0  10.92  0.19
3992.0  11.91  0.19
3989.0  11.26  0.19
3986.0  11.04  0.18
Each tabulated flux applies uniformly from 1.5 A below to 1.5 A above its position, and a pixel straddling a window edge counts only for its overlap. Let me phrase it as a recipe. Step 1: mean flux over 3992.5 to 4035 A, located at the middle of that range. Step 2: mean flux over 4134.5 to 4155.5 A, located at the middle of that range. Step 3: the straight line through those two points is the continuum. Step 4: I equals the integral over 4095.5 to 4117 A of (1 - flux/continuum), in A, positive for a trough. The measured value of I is 1.0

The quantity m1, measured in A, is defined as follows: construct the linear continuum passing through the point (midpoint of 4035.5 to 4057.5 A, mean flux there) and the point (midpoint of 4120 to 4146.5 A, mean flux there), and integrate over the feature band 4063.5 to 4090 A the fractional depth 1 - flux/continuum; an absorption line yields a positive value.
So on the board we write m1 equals 1.17 A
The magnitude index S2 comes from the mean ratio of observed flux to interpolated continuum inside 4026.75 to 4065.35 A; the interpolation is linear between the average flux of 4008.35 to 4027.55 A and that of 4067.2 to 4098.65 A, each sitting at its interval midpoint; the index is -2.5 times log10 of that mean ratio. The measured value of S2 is 0.04 mag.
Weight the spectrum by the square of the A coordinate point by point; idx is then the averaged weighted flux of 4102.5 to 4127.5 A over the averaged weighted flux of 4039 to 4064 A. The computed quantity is 1.08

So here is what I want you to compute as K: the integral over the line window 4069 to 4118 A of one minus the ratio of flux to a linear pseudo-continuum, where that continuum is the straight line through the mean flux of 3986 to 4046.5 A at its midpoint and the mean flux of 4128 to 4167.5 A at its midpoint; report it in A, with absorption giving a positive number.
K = 1.1 A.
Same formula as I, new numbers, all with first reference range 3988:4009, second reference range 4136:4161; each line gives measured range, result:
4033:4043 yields -0.3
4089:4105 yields 0.5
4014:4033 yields -0.6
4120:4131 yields -0.3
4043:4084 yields 1.5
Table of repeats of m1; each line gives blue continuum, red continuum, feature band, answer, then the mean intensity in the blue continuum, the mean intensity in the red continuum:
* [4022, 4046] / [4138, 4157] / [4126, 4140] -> -0.1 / 11.7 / 12.1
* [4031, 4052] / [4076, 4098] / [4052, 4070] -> 0.2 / 11.5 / 12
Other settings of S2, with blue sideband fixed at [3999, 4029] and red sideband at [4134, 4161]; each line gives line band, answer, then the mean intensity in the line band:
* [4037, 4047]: 0.044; 11.5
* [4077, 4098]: -0.004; 12.1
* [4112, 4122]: -0.045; 12.7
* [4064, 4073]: 0.054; 11.5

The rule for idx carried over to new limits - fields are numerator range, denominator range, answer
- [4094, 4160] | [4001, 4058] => 1.07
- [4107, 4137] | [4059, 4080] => 1.14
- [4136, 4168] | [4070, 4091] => 1.10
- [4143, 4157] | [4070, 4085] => 1.13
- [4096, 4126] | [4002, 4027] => 1.04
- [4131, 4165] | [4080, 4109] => 1.06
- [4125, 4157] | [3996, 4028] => 1.09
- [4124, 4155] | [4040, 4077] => 1.10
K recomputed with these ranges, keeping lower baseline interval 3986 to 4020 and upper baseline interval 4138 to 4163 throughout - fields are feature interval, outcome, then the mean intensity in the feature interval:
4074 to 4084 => 1.0 A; 10.8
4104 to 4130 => -0.4 A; 12.3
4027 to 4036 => 0.4 A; 11.2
